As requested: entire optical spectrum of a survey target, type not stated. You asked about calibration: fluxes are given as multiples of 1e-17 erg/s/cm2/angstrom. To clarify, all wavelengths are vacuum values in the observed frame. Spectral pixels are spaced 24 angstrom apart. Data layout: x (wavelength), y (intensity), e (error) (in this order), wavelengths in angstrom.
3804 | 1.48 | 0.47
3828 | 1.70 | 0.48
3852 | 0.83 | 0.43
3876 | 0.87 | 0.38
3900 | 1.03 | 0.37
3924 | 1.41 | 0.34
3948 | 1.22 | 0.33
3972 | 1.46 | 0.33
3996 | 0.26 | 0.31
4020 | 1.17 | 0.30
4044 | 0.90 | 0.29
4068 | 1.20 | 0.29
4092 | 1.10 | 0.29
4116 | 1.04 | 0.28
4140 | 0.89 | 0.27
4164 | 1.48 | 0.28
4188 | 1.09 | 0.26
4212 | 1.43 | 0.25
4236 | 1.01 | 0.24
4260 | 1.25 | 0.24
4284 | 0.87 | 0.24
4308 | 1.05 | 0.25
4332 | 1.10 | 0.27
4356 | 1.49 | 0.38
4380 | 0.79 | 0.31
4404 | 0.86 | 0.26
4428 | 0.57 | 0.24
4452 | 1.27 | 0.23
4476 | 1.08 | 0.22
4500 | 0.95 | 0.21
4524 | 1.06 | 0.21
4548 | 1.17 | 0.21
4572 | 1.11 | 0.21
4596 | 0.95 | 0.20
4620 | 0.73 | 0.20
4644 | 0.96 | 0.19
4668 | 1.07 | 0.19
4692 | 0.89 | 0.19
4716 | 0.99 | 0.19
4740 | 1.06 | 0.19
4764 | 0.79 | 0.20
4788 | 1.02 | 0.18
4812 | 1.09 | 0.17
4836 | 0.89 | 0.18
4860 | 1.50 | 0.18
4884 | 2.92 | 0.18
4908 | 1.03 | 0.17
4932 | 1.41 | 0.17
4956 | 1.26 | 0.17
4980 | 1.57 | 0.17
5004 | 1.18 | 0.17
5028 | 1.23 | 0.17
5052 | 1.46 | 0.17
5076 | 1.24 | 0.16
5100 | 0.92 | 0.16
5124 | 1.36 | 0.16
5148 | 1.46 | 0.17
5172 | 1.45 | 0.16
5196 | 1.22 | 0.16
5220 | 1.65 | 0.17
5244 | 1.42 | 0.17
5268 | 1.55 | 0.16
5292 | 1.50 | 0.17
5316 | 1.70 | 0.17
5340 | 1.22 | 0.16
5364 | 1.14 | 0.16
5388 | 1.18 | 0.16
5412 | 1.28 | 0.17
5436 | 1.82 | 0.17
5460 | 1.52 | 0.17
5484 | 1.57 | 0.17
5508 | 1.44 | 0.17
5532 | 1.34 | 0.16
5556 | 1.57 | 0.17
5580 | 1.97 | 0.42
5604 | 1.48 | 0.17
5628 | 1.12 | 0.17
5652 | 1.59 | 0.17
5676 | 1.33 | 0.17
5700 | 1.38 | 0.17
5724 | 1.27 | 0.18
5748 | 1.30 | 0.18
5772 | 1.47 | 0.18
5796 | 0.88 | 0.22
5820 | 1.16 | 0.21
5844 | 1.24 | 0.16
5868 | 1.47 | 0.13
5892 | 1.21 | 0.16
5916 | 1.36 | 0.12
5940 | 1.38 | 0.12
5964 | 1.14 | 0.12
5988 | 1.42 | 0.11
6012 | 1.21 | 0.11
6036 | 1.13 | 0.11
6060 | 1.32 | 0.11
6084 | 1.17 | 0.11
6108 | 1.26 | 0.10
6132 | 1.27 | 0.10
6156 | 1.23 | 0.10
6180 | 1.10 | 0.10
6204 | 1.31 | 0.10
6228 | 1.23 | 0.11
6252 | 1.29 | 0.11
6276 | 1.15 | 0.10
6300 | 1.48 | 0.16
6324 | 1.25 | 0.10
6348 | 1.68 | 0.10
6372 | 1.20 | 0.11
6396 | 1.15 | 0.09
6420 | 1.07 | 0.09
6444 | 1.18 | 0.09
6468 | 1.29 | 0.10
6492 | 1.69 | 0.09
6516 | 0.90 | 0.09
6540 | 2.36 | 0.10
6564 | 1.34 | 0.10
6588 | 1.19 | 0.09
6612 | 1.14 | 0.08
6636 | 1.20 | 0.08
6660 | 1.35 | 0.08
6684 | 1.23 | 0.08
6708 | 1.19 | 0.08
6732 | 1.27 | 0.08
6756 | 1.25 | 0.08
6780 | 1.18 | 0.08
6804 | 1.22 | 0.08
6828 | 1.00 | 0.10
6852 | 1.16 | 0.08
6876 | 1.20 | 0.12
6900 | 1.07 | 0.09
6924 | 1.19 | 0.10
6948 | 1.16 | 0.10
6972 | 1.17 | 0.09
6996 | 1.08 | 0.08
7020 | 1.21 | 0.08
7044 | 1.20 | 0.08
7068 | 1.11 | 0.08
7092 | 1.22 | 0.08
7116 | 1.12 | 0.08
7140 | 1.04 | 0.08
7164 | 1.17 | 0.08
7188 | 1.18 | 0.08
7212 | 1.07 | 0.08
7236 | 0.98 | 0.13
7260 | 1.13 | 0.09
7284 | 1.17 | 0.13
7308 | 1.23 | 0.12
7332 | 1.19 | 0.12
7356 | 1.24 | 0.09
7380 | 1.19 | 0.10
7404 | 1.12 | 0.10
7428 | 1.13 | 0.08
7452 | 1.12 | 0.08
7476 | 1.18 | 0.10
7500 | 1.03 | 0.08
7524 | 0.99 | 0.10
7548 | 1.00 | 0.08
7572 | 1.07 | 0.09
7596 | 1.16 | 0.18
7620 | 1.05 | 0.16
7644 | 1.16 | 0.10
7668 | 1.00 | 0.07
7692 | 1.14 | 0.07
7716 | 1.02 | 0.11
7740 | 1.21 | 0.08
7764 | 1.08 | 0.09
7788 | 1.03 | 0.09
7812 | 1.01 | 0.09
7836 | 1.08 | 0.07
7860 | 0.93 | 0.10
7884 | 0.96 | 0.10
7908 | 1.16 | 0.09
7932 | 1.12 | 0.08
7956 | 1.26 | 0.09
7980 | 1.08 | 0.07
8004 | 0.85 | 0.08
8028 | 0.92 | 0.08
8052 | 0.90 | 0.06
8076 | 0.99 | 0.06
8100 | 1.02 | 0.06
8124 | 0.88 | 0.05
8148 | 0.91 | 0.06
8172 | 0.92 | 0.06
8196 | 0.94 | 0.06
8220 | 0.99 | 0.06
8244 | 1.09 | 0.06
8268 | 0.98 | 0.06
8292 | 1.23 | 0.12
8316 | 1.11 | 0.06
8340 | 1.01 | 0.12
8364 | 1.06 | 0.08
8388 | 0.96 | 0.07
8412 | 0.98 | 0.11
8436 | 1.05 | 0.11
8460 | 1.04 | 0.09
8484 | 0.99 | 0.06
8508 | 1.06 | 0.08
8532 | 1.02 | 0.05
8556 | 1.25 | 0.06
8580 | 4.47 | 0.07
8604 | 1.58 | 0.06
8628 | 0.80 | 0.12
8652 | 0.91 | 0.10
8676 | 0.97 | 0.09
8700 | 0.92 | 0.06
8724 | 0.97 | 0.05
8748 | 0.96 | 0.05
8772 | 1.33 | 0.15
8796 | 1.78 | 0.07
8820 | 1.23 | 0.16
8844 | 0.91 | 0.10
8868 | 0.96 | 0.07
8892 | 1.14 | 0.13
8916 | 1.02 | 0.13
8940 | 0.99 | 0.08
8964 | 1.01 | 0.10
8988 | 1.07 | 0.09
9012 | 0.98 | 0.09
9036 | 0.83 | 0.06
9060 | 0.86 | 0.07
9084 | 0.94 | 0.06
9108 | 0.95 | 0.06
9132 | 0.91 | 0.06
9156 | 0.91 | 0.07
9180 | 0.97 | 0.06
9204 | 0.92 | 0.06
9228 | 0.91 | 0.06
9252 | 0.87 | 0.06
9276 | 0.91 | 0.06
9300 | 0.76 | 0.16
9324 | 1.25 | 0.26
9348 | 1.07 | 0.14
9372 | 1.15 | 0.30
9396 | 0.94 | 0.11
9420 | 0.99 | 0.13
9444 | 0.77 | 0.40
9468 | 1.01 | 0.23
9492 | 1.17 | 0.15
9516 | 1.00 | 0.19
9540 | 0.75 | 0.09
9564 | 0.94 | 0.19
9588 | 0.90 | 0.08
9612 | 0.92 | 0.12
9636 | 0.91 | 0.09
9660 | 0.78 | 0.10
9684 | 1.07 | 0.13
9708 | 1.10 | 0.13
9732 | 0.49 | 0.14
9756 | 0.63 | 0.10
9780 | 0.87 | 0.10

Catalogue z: 0.308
